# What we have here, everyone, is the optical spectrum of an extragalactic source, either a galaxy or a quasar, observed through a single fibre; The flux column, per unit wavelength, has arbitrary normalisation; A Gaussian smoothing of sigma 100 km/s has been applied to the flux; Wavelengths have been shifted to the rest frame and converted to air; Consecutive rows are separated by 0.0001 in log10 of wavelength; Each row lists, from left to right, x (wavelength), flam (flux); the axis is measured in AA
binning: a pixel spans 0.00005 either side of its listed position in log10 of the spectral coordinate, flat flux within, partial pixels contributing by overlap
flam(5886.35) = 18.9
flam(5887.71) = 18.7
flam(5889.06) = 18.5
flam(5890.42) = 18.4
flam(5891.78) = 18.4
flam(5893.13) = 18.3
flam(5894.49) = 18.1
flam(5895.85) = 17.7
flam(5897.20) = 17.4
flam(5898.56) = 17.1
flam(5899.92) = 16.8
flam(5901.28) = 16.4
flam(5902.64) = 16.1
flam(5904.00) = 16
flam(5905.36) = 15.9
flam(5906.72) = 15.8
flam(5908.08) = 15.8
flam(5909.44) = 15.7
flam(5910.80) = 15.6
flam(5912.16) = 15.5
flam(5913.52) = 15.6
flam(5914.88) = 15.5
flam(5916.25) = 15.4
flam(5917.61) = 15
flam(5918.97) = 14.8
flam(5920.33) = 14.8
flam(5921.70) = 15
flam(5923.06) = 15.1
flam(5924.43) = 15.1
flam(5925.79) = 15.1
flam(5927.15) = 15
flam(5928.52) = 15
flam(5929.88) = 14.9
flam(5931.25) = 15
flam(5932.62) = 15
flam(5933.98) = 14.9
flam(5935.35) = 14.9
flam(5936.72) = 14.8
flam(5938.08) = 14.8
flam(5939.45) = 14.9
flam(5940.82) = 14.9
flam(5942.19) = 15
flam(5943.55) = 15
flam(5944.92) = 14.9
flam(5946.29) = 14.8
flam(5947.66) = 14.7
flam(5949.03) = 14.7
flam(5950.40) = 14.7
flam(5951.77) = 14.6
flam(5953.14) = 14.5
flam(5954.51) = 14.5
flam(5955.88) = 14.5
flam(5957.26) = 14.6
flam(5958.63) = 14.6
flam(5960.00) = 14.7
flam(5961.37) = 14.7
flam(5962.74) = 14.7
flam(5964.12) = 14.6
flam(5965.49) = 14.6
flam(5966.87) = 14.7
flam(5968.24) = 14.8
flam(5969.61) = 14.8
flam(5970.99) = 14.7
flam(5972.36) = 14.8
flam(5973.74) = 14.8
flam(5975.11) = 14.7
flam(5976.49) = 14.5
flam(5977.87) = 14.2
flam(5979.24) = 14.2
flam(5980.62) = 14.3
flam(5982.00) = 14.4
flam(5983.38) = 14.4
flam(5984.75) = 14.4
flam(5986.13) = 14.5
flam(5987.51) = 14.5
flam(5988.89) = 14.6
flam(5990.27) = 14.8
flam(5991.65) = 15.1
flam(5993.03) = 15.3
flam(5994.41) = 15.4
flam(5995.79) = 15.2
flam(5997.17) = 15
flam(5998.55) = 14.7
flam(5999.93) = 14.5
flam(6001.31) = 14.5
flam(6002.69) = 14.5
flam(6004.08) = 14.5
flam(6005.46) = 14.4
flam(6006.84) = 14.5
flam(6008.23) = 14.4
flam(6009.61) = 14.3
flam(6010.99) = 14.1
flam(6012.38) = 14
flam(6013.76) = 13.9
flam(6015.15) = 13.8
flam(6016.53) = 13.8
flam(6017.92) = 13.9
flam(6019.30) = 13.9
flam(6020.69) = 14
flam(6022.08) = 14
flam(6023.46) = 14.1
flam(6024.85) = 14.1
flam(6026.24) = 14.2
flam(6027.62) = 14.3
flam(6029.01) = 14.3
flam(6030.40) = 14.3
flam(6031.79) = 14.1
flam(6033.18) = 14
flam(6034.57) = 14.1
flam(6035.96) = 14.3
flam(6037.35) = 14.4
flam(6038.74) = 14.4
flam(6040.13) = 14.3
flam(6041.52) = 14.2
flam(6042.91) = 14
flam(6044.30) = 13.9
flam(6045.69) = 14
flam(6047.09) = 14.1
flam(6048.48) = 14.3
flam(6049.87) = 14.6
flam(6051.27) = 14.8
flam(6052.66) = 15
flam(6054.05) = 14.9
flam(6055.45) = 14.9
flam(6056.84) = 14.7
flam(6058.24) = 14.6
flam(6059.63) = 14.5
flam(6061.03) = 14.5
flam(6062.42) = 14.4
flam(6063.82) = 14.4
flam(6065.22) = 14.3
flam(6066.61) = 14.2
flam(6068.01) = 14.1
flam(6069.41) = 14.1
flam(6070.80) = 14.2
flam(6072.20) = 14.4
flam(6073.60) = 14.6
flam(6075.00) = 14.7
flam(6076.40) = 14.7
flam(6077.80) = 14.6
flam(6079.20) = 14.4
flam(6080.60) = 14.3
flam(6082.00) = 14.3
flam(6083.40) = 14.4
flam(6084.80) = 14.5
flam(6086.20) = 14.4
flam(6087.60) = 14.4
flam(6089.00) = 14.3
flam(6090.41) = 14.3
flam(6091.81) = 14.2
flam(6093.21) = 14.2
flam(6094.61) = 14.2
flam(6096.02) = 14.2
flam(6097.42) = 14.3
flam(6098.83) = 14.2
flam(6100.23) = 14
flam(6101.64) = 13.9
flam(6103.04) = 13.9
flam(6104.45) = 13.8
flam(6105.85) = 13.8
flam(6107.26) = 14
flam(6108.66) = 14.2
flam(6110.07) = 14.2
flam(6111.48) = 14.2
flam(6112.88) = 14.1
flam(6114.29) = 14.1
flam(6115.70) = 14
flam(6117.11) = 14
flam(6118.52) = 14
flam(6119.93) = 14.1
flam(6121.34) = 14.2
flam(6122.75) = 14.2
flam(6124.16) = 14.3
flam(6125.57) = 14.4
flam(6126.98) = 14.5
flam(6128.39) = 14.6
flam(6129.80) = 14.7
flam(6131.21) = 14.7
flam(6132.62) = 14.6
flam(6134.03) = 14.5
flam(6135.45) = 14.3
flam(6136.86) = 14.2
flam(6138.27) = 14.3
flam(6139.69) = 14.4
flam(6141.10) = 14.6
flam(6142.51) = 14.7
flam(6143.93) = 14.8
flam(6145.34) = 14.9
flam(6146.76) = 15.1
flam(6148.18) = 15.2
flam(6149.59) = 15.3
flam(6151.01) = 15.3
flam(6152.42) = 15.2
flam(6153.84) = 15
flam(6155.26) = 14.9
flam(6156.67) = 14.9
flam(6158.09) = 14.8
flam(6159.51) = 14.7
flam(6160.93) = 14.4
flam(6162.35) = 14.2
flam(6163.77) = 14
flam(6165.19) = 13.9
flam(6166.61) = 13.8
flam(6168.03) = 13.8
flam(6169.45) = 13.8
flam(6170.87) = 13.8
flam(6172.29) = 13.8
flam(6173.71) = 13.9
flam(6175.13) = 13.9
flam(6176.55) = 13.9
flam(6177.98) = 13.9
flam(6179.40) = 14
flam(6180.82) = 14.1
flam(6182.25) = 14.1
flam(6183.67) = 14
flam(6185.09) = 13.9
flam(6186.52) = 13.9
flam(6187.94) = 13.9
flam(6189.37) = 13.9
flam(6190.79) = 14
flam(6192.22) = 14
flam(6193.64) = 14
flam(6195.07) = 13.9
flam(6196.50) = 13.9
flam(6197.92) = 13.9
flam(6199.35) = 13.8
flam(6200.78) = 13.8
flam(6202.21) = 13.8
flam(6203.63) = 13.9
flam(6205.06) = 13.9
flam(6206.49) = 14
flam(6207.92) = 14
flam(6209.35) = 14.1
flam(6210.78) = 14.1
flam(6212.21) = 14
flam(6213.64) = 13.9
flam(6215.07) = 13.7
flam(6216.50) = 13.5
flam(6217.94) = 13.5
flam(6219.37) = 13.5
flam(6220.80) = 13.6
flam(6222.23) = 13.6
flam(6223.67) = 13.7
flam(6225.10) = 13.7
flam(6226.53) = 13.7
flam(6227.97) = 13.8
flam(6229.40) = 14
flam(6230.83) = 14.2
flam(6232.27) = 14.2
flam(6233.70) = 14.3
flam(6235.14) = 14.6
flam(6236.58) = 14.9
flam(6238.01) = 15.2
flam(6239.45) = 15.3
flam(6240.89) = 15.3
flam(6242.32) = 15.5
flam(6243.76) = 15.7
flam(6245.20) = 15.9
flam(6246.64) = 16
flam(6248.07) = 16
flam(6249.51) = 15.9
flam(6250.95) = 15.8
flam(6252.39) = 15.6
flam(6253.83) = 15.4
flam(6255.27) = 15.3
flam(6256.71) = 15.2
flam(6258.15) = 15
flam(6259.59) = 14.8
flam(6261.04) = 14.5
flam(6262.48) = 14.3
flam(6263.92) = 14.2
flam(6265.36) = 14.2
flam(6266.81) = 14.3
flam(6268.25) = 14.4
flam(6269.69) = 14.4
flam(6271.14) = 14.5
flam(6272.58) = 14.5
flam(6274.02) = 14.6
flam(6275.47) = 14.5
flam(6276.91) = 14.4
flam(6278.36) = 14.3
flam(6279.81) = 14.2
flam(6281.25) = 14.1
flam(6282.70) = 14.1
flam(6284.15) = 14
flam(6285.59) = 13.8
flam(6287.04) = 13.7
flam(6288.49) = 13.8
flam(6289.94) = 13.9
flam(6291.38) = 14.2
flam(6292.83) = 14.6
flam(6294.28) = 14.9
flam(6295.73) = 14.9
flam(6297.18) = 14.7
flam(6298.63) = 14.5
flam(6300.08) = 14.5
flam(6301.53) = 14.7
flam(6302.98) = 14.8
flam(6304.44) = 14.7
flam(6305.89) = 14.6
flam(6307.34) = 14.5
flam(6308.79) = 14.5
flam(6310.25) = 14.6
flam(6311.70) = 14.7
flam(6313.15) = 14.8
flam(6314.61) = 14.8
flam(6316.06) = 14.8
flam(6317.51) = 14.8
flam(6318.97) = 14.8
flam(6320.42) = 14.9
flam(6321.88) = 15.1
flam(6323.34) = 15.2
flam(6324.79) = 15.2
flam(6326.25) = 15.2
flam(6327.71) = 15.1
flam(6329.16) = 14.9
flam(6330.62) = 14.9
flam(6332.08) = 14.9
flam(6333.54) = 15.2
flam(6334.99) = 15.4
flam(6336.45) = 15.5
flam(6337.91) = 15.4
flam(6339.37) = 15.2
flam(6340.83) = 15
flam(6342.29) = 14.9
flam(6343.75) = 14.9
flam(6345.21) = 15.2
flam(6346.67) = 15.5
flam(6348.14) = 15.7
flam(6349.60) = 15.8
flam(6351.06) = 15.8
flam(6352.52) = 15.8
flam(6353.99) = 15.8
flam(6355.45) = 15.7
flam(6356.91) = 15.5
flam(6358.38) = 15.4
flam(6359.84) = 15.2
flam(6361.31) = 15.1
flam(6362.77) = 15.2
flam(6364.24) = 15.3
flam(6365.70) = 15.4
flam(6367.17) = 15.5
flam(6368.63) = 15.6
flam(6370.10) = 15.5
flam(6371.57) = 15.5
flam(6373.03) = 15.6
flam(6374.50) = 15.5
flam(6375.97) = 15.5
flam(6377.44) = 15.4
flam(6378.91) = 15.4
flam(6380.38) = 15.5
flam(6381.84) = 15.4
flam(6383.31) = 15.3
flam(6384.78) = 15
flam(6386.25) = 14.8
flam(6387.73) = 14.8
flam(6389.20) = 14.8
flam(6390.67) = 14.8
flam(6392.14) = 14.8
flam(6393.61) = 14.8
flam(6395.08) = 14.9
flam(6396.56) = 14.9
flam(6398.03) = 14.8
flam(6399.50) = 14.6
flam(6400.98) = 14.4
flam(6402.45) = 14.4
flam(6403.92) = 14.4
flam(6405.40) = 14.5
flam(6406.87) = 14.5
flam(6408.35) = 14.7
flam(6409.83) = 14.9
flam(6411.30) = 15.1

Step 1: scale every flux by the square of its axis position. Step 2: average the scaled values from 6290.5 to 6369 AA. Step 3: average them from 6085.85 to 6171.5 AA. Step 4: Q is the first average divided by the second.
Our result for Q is 1.12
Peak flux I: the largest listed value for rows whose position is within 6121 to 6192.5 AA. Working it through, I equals 15.3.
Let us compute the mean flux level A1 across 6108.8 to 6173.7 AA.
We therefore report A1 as 14.4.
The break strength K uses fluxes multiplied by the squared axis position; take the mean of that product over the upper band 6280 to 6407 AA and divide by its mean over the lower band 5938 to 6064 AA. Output 1.15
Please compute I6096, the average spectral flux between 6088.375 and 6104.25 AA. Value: 14.1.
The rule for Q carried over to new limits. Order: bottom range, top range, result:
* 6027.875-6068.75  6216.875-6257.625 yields 1.09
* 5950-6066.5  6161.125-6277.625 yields 1.06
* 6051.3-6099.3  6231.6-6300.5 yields 1.09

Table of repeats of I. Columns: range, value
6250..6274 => 15.8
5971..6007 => 15.4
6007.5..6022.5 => 14.4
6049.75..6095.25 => 15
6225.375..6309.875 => 16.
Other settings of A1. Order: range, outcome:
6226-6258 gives 15.1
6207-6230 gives 13.8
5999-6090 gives 14.3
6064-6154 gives 14.4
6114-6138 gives 14.3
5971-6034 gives 14.4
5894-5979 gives 15.2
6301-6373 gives 15.2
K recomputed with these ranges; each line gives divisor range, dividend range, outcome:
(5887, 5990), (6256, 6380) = 1.10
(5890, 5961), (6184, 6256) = 1.02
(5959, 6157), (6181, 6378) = 1.09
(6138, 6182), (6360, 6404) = 1.12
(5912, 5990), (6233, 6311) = 1.11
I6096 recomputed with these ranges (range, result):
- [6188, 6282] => 14.4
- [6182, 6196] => 14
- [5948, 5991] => 14.6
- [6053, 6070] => 14.5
